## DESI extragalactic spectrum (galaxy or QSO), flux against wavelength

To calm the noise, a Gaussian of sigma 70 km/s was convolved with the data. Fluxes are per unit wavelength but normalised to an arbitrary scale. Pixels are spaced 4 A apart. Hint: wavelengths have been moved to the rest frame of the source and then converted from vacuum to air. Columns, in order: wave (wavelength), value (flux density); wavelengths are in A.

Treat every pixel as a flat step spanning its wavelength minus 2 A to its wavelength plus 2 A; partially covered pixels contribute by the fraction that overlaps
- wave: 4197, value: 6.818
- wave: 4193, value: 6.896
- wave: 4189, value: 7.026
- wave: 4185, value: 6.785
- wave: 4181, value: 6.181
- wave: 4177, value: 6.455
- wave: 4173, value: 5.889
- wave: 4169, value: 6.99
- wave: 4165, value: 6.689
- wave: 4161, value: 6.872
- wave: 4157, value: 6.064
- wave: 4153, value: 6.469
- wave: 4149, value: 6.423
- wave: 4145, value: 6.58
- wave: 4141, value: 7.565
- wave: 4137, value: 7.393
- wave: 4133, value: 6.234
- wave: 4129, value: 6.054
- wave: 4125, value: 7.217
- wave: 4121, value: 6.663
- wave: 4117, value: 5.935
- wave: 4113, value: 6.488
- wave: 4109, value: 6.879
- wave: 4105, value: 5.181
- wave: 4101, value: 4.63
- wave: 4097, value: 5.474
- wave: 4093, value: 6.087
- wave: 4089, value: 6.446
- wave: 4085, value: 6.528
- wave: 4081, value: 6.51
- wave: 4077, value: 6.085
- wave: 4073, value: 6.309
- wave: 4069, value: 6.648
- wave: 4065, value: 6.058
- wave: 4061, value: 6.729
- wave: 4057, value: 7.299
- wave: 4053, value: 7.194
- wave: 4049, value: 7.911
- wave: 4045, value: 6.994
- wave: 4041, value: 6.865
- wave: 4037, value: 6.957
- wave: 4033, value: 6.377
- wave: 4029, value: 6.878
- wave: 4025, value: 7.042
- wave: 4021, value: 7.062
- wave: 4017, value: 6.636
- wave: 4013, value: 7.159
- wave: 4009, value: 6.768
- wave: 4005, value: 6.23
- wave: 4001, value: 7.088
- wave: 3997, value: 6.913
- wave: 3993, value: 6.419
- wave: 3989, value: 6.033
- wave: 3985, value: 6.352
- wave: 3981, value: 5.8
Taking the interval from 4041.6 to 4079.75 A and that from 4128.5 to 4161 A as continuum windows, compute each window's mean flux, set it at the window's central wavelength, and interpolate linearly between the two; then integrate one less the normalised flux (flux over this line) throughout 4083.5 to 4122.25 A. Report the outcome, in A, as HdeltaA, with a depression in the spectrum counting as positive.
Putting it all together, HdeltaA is 4.07 A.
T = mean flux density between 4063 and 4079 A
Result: 6.28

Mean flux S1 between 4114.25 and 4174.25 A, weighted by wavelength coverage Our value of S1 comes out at 6.61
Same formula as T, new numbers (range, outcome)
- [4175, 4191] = 6.61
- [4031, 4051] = 7.02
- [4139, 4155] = 6.76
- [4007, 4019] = 6.85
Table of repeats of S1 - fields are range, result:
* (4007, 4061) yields 7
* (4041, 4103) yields 6.47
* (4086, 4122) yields 5.97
